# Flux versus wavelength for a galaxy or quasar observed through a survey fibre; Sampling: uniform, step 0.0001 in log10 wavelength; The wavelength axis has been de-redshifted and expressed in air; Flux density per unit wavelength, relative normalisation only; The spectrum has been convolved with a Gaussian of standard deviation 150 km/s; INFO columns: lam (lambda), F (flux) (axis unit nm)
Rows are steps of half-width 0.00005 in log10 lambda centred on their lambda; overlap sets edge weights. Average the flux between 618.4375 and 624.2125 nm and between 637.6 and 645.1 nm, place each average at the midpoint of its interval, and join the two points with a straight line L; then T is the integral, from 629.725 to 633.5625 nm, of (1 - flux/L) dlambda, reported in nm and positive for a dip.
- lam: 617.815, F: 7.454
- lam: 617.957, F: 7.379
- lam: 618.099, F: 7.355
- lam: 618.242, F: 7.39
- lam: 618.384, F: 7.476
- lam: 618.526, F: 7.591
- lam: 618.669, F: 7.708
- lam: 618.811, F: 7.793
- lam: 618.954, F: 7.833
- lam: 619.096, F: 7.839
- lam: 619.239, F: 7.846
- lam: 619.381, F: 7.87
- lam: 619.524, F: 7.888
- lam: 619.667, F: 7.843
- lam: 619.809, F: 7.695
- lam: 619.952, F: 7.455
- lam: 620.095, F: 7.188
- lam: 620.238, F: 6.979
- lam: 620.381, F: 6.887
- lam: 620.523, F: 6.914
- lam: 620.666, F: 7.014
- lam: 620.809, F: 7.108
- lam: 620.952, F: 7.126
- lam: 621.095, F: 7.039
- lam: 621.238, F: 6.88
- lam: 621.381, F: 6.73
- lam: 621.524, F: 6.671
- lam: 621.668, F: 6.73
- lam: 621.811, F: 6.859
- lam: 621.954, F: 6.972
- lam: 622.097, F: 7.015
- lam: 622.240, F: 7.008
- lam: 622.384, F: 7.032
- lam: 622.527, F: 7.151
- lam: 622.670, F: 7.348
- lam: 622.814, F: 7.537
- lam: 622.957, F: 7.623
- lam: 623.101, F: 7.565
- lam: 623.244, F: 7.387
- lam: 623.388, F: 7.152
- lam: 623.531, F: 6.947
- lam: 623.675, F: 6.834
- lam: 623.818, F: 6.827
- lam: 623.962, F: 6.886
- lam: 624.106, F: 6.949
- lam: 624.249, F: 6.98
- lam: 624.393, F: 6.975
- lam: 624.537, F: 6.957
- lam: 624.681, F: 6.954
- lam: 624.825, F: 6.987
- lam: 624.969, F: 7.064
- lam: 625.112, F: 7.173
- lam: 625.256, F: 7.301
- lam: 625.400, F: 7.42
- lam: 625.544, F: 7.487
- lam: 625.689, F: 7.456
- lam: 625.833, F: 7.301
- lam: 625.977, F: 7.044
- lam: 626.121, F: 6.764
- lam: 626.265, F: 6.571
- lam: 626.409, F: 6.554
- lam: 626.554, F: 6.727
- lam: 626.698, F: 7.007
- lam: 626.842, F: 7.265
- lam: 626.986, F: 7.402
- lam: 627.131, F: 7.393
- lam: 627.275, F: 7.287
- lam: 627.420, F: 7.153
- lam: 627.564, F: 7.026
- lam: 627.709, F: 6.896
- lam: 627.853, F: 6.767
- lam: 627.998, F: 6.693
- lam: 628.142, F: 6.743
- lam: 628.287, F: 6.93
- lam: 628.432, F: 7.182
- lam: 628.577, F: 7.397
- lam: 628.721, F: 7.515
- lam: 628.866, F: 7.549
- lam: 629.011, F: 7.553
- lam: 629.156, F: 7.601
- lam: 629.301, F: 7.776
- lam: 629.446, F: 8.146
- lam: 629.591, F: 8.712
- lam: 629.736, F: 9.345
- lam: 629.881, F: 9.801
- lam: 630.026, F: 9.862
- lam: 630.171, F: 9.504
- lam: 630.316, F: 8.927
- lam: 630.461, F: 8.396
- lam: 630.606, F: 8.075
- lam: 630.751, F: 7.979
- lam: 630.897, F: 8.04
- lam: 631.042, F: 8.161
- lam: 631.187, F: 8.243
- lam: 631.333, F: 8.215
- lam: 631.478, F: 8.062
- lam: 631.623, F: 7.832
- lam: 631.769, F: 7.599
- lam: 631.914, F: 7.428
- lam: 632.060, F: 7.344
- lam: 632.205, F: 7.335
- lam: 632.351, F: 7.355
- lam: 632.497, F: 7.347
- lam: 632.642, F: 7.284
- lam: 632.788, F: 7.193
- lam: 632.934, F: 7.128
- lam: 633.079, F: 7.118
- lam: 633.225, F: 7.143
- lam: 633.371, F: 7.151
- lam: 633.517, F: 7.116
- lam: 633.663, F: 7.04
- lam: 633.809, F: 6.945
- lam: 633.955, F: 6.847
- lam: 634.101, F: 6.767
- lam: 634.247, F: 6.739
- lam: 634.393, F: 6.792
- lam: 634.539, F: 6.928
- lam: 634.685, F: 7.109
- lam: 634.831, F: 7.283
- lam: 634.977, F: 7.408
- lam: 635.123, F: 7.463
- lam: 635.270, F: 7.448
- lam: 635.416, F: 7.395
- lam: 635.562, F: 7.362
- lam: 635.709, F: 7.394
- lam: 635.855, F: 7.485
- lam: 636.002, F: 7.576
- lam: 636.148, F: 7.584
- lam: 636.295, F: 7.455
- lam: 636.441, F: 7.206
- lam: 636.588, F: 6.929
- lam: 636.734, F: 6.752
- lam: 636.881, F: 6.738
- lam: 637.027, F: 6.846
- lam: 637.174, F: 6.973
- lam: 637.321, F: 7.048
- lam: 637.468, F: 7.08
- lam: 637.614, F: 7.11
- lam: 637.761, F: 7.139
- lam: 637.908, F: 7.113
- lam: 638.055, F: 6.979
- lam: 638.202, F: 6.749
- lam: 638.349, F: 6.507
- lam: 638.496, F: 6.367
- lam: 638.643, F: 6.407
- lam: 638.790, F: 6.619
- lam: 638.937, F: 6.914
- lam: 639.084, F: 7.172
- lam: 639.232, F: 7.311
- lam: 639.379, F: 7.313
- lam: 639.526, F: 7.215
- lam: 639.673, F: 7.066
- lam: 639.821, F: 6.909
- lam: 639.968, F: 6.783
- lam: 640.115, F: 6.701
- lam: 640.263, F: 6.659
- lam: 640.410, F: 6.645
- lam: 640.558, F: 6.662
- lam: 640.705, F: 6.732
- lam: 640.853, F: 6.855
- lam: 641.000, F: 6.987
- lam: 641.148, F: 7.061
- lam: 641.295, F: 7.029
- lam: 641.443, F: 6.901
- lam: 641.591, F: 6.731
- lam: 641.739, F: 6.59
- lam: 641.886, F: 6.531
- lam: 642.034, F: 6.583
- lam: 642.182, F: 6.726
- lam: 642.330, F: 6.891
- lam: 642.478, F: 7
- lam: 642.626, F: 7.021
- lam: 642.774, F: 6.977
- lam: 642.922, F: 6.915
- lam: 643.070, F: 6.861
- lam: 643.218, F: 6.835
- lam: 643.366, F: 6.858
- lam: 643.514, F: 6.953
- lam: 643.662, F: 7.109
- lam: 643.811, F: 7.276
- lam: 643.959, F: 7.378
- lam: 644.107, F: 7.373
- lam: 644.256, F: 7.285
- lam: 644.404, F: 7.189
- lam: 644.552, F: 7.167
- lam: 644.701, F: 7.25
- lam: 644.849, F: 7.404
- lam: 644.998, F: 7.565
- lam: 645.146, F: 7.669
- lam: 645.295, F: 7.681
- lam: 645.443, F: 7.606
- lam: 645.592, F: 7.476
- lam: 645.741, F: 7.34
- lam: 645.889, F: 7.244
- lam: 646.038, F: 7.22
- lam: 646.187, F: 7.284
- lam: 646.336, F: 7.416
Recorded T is -0.46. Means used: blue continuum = 7.24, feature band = 7.95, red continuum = 6.95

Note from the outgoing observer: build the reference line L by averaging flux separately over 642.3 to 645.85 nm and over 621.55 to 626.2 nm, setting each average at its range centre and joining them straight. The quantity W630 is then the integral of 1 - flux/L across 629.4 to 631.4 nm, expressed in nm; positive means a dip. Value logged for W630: -0.43 nm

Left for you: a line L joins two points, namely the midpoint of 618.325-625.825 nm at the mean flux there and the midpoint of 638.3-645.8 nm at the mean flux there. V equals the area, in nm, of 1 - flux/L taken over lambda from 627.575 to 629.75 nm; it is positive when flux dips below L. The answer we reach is -0.09 nm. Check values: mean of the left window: 7.23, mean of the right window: 7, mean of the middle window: 7.46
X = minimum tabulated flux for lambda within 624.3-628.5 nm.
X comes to 6.554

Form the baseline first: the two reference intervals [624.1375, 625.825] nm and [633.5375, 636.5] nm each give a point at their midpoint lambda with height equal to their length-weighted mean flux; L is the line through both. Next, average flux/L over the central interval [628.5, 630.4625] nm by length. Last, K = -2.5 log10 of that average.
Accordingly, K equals -0.174 mag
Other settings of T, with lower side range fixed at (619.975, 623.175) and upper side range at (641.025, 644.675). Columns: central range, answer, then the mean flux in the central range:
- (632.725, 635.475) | -0.04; 7.1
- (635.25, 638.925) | -0.02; 7.04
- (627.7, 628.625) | 0.01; 6.93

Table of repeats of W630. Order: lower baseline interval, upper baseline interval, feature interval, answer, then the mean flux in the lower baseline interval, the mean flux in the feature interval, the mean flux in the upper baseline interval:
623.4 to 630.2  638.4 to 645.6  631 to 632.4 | -0.10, 7.36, 7.76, 7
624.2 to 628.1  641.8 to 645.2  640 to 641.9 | 0.08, 7.06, 6.79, 7.08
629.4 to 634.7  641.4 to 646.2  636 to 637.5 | 0.08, 7.76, 7.09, 7.12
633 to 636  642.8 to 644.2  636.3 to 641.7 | 0.16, 7.16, 6.9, 7.06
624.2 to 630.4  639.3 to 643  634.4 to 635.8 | -0.03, 7.47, 7.29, 6.86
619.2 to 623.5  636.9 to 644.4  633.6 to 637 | -0.08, 7.21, 7.16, 6.92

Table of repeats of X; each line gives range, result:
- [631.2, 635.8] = 6.739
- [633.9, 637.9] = 6.738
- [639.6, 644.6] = 6.531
